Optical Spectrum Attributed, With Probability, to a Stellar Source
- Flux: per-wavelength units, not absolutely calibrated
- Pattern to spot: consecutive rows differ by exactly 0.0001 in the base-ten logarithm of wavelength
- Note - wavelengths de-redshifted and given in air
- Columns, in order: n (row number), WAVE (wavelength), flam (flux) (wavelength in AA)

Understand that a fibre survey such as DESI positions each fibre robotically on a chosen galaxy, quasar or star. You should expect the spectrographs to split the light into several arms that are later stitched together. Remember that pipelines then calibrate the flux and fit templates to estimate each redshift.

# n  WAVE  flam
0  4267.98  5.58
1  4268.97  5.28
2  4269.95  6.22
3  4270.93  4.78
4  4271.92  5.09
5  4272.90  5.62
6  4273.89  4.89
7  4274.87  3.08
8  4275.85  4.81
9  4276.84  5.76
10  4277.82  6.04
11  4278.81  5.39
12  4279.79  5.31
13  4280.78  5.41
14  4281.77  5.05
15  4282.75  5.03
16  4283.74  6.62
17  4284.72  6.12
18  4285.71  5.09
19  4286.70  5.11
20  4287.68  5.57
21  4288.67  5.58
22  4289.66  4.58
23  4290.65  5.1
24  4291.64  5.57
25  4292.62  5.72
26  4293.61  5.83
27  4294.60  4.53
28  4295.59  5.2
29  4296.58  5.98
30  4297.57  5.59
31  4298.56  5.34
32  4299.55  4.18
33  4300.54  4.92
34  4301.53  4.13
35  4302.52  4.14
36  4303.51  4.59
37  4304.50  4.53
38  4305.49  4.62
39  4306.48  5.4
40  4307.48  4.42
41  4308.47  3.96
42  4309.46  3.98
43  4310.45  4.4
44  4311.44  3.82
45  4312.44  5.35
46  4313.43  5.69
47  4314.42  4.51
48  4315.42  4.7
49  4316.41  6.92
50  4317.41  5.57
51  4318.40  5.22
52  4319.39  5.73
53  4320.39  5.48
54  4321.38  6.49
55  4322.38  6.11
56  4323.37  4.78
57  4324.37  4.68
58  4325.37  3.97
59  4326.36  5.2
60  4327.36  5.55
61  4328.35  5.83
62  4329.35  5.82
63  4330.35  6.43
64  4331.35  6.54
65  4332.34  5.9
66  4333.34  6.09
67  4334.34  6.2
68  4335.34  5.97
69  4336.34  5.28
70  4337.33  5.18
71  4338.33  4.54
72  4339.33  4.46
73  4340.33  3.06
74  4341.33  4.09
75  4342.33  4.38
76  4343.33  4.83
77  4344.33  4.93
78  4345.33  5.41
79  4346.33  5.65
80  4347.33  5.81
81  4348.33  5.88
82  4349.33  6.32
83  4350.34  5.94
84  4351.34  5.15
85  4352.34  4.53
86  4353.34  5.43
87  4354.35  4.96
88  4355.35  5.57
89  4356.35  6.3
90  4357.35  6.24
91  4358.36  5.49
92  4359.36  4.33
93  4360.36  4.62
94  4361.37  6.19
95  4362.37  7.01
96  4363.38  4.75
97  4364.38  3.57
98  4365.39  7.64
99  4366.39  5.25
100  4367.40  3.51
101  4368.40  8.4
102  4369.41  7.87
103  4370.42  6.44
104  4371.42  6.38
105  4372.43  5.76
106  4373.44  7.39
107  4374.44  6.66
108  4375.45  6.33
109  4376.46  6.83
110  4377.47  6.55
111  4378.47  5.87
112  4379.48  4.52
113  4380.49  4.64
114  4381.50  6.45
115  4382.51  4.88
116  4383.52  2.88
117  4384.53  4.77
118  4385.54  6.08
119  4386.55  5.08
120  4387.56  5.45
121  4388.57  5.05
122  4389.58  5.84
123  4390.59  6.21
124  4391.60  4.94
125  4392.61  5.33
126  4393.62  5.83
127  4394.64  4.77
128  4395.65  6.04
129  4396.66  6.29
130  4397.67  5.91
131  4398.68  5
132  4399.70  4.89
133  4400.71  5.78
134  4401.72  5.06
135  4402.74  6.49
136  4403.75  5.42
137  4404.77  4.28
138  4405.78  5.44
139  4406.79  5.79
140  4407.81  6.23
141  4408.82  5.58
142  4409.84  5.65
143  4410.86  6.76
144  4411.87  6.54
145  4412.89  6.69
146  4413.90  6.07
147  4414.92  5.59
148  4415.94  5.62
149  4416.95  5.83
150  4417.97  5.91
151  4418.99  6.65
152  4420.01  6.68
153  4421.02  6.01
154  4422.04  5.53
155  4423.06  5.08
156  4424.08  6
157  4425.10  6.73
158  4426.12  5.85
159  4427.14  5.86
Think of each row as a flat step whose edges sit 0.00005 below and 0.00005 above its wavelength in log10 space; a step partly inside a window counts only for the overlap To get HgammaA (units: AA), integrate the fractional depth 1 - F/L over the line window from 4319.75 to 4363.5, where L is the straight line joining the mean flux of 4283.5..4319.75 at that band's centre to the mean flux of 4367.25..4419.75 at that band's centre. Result -0.1 AA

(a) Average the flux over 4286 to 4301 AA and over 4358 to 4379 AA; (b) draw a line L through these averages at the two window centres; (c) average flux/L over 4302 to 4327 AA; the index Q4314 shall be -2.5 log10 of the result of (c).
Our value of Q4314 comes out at 0.10 mag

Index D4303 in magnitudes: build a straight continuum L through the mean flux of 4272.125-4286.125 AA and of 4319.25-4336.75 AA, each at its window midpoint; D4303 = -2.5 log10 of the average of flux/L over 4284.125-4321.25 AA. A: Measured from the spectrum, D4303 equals 0.082 mag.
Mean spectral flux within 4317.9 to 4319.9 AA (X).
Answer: 5.48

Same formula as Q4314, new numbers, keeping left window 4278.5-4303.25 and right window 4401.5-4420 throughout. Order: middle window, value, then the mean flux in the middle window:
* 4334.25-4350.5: 0.08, 5.13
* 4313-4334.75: -0.04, 5.61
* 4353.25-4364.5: 0.04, 5.43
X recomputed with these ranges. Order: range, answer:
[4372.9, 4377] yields 6.79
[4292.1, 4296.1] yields 5.33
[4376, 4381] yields 5.67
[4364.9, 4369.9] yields 6.53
